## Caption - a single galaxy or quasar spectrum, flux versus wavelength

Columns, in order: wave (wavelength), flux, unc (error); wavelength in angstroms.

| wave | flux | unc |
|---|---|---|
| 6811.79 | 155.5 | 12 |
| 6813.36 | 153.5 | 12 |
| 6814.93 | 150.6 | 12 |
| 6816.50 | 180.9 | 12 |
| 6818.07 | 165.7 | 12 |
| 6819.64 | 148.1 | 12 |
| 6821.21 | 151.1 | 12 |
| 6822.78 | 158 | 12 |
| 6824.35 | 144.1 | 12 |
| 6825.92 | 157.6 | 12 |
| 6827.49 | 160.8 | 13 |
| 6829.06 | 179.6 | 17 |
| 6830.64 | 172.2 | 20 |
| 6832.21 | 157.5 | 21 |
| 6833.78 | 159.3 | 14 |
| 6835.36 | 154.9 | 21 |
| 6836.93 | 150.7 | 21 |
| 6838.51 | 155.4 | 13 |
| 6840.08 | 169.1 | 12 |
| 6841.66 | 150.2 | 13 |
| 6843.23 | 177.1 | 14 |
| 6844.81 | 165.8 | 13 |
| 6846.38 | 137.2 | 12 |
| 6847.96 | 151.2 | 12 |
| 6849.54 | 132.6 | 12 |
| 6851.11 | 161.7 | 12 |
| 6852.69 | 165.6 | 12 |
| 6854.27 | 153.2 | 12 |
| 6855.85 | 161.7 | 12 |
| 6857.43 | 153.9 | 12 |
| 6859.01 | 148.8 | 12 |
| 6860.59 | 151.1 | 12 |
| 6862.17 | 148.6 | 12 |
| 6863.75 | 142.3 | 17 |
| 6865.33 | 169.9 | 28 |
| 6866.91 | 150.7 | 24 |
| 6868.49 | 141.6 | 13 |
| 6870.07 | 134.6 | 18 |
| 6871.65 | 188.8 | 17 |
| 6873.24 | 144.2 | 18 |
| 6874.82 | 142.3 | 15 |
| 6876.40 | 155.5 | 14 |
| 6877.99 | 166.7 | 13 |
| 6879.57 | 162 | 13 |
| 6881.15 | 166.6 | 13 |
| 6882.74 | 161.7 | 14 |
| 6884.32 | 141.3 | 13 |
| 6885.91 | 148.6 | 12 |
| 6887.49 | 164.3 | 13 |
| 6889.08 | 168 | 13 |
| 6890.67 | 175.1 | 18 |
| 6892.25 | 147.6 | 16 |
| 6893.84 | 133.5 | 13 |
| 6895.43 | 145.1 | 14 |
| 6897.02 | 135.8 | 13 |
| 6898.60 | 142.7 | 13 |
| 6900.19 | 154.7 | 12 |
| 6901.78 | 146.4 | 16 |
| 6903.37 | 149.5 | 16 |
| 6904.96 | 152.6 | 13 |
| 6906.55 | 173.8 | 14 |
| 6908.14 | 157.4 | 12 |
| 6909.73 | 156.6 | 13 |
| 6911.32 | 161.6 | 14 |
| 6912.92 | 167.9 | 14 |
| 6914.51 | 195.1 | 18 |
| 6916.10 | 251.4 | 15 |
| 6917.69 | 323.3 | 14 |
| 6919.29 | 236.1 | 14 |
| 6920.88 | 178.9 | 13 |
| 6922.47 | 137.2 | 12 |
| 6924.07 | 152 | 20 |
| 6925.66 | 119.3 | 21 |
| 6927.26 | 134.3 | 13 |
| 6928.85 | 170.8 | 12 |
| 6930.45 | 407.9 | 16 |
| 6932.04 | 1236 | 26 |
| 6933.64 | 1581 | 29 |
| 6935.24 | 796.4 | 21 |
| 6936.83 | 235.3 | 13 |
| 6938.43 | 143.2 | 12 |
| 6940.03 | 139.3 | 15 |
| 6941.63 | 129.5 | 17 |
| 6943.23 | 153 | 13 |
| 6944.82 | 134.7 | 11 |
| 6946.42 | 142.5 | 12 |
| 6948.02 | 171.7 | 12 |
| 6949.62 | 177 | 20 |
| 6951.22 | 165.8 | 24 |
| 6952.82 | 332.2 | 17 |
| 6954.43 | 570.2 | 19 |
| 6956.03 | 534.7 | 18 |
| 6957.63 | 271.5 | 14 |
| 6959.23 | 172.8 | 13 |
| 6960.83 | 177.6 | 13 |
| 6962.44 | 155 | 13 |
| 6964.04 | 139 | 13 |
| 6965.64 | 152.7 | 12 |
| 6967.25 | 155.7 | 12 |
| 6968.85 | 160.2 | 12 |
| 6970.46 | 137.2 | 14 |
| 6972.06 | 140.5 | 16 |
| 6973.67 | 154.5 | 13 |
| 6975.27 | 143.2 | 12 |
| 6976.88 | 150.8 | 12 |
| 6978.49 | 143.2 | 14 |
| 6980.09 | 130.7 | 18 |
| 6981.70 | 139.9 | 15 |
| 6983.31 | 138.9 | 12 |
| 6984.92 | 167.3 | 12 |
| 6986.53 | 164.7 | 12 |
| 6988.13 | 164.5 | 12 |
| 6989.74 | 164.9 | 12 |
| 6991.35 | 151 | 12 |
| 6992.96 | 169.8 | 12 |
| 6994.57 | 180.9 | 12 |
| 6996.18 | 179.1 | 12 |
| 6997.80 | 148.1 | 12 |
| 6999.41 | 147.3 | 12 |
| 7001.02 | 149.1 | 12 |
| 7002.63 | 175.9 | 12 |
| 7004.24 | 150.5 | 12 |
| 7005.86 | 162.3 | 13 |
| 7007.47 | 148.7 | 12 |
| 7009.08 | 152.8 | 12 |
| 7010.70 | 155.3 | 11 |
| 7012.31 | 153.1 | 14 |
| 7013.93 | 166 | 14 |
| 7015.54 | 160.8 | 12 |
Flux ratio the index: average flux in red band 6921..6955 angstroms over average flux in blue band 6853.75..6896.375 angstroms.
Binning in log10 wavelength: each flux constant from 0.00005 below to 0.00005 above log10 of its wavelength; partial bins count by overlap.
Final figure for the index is 2.20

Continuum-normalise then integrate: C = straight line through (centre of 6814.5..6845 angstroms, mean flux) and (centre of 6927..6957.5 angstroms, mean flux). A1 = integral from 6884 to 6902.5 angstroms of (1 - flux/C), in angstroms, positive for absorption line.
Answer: 8.9 angstroms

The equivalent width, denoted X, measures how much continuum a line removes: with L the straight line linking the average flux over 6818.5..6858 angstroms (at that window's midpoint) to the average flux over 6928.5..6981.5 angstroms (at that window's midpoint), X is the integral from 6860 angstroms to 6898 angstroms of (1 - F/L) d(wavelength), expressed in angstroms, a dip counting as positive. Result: 9.2 angstroms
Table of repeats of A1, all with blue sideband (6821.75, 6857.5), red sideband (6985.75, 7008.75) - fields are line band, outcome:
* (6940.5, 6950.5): 0.6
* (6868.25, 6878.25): 0.3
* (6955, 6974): -4.9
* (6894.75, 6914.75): 0.4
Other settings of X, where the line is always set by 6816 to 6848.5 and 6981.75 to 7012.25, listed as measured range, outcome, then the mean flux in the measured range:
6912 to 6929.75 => -3.33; 189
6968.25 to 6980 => 0.97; 146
